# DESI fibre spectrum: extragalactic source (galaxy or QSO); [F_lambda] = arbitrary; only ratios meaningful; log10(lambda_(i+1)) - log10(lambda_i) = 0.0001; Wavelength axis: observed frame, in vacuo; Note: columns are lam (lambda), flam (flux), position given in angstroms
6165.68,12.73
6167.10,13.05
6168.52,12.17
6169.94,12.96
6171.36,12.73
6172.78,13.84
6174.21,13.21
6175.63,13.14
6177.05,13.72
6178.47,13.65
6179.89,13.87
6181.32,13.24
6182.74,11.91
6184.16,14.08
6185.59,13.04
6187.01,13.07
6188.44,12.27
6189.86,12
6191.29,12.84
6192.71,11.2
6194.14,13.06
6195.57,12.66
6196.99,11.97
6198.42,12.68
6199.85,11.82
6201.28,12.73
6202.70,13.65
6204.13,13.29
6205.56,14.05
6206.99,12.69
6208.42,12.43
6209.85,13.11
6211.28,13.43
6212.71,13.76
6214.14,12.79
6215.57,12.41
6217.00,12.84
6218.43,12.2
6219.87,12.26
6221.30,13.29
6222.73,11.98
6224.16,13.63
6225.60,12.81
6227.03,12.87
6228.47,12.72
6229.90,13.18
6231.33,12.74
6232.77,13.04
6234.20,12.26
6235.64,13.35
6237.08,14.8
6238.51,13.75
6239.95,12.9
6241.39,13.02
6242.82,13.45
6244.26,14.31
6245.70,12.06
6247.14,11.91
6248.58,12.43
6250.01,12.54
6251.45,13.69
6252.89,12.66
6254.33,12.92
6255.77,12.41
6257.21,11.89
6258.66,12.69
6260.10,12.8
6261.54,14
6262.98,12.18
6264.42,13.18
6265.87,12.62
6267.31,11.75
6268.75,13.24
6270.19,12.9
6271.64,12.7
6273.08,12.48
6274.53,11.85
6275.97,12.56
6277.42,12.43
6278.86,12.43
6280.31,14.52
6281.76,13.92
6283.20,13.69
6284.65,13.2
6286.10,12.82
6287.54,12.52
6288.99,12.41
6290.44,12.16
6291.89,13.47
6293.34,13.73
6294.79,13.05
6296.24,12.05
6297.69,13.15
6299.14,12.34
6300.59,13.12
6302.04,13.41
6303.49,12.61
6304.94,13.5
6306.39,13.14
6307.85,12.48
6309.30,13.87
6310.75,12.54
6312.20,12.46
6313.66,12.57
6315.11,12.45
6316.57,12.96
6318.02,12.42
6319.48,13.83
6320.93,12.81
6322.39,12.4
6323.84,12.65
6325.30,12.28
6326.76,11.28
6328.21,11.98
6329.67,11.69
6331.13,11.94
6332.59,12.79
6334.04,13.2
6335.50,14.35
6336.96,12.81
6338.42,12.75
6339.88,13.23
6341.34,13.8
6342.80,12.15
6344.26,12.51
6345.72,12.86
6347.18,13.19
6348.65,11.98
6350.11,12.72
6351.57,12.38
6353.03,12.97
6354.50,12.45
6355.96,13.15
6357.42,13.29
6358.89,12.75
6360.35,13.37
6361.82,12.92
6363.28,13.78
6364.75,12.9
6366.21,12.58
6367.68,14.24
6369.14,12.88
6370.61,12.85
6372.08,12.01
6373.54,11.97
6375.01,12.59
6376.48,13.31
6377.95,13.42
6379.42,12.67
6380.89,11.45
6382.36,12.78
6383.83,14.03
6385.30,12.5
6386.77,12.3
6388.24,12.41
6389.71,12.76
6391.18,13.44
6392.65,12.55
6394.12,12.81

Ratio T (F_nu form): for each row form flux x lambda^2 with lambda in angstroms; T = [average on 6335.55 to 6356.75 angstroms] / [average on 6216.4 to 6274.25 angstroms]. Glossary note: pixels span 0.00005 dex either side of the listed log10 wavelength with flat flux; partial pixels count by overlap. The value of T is 1.03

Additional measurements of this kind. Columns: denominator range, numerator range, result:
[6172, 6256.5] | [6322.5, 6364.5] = 1.03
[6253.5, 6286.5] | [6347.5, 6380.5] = 1.03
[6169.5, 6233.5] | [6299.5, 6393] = 1.04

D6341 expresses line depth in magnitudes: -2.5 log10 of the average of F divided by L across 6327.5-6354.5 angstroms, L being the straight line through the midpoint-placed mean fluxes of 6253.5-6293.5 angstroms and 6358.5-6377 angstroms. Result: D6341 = 0.01 mag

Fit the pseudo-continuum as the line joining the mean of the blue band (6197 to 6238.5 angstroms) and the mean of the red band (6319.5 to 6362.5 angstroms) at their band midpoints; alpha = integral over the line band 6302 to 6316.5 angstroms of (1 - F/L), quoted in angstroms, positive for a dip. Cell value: -0.1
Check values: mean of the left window 13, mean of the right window 12.7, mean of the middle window 12.9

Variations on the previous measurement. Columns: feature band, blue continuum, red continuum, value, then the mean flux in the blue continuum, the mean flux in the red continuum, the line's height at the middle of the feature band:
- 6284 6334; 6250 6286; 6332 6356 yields 0.63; 12.9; 12.9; 12.9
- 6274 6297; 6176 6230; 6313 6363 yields -0.26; 12.9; 12.7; 12.8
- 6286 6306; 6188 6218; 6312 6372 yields -0.18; 12.7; 12.8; 12.8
